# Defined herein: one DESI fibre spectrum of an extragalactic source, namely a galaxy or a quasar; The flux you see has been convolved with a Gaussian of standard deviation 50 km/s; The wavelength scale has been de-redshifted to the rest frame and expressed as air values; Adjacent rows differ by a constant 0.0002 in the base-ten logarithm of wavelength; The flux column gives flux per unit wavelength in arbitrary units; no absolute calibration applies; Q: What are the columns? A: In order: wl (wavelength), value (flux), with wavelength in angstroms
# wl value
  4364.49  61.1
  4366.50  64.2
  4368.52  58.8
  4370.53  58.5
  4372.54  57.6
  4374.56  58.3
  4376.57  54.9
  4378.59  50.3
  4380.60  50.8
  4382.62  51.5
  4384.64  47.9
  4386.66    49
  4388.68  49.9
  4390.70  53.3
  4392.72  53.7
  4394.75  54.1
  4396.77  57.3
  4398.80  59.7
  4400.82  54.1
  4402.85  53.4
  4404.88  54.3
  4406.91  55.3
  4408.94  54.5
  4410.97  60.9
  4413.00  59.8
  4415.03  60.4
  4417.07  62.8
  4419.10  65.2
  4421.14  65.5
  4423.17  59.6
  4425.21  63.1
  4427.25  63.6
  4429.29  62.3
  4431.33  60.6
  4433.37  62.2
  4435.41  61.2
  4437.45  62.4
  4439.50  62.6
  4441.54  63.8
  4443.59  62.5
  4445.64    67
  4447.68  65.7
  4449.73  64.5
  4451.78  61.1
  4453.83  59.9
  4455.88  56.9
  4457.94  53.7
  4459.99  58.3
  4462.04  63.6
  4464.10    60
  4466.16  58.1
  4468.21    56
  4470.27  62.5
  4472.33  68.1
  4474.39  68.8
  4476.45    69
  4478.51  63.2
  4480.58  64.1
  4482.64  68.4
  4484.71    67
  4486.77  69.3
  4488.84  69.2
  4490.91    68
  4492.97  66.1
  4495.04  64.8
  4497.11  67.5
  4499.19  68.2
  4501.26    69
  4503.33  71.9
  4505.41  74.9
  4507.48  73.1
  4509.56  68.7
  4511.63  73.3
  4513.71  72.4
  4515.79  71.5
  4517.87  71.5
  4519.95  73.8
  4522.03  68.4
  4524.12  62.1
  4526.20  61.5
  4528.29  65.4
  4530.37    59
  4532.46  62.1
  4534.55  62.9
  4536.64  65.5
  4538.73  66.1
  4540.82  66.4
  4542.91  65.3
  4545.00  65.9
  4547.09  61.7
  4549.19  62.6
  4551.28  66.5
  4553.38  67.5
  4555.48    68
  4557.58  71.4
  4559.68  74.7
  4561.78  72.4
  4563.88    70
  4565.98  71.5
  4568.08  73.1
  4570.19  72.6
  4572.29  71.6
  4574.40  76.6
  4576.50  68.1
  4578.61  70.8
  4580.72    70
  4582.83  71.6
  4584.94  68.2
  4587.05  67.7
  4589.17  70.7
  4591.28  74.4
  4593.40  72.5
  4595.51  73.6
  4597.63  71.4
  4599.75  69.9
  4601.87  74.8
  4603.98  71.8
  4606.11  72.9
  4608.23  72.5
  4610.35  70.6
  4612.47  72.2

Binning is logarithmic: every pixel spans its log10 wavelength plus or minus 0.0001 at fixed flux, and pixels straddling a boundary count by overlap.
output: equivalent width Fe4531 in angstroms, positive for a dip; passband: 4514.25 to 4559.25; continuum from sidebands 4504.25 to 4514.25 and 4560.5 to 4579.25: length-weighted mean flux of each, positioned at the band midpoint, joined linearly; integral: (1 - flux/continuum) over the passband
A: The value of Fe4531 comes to 3.8 angstroms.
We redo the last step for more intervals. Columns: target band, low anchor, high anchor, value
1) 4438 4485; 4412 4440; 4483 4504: 1.8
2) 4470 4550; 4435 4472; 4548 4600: -2.0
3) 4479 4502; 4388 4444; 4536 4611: -1.0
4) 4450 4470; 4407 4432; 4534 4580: 1.4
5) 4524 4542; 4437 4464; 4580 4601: 1.0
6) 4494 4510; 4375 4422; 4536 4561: -1.6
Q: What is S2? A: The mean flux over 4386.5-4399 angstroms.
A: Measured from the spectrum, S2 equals 53.8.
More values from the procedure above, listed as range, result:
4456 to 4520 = 66.7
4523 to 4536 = 62.3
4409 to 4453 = 62.5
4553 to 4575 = 71.8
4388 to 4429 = 58.2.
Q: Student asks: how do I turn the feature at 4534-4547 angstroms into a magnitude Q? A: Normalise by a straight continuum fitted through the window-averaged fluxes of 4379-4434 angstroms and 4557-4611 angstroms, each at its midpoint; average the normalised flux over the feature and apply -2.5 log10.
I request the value 0.05 mag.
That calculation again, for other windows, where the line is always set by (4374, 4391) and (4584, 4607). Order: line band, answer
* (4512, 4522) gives -0.124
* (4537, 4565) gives -0.002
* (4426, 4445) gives -0.108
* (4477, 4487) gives -0.092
